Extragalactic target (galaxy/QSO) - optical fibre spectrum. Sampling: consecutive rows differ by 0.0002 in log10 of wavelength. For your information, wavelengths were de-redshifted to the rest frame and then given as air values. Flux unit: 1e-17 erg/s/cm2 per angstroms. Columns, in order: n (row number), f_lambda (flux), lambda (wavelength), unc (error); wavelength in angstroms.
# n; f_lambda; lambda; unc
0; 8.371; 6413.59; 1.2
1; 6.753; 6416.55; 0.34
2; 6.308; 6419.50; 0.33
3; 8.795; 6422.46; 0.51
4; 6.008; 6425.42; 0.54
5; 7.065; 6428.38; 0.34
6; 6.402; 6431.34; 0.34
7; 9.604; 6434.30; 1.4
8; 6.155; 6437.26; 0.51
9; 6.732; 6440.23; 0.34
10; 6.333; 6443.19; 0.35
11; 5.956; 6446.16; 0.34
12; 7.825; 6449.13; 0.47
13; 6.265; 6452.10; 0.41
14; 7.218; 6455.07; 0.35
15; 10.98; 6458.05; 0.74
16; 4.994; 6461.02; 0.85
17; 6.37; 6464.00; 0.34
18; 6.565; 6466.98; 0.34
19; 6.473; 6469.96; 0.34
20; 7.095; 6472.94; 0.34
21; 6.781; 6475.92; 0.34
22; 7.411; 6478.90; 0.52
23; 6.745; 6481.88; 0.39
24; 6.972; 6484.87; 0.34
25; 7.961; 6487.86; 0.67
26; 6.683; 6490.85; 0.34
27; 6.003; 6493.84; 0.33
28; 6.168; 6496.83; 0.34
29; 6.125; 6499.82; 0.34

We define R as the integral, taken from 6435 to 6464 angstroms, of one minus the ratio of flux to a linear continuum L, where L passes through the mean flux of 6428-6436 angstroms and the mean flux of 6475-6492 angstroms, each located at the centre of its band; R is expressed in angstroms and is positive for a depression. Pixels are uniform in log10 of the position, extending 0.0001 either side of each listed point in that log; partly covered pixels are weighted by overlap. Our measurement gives 2.1 angstroms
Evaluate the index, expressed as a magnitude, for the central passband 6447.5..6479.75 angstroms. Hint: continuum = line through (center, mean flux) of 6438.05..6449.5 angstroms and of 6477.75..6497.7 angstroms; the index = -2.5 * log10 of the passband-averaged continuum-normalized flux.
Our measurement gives -0.06 mag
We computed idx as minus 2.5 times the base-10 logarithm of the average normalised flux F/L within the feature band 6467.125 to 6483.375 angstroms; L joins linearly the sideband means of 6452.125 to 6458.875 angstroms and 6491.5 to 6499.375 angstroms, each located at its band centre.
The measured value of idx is 0.05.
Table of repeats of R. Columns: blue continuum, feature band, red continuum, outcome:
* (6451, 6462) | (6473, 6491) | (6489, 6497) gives -1.1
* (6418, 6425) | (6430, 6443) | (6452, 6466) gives 0.2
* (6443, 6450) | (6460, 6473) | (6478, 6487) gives 1.2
